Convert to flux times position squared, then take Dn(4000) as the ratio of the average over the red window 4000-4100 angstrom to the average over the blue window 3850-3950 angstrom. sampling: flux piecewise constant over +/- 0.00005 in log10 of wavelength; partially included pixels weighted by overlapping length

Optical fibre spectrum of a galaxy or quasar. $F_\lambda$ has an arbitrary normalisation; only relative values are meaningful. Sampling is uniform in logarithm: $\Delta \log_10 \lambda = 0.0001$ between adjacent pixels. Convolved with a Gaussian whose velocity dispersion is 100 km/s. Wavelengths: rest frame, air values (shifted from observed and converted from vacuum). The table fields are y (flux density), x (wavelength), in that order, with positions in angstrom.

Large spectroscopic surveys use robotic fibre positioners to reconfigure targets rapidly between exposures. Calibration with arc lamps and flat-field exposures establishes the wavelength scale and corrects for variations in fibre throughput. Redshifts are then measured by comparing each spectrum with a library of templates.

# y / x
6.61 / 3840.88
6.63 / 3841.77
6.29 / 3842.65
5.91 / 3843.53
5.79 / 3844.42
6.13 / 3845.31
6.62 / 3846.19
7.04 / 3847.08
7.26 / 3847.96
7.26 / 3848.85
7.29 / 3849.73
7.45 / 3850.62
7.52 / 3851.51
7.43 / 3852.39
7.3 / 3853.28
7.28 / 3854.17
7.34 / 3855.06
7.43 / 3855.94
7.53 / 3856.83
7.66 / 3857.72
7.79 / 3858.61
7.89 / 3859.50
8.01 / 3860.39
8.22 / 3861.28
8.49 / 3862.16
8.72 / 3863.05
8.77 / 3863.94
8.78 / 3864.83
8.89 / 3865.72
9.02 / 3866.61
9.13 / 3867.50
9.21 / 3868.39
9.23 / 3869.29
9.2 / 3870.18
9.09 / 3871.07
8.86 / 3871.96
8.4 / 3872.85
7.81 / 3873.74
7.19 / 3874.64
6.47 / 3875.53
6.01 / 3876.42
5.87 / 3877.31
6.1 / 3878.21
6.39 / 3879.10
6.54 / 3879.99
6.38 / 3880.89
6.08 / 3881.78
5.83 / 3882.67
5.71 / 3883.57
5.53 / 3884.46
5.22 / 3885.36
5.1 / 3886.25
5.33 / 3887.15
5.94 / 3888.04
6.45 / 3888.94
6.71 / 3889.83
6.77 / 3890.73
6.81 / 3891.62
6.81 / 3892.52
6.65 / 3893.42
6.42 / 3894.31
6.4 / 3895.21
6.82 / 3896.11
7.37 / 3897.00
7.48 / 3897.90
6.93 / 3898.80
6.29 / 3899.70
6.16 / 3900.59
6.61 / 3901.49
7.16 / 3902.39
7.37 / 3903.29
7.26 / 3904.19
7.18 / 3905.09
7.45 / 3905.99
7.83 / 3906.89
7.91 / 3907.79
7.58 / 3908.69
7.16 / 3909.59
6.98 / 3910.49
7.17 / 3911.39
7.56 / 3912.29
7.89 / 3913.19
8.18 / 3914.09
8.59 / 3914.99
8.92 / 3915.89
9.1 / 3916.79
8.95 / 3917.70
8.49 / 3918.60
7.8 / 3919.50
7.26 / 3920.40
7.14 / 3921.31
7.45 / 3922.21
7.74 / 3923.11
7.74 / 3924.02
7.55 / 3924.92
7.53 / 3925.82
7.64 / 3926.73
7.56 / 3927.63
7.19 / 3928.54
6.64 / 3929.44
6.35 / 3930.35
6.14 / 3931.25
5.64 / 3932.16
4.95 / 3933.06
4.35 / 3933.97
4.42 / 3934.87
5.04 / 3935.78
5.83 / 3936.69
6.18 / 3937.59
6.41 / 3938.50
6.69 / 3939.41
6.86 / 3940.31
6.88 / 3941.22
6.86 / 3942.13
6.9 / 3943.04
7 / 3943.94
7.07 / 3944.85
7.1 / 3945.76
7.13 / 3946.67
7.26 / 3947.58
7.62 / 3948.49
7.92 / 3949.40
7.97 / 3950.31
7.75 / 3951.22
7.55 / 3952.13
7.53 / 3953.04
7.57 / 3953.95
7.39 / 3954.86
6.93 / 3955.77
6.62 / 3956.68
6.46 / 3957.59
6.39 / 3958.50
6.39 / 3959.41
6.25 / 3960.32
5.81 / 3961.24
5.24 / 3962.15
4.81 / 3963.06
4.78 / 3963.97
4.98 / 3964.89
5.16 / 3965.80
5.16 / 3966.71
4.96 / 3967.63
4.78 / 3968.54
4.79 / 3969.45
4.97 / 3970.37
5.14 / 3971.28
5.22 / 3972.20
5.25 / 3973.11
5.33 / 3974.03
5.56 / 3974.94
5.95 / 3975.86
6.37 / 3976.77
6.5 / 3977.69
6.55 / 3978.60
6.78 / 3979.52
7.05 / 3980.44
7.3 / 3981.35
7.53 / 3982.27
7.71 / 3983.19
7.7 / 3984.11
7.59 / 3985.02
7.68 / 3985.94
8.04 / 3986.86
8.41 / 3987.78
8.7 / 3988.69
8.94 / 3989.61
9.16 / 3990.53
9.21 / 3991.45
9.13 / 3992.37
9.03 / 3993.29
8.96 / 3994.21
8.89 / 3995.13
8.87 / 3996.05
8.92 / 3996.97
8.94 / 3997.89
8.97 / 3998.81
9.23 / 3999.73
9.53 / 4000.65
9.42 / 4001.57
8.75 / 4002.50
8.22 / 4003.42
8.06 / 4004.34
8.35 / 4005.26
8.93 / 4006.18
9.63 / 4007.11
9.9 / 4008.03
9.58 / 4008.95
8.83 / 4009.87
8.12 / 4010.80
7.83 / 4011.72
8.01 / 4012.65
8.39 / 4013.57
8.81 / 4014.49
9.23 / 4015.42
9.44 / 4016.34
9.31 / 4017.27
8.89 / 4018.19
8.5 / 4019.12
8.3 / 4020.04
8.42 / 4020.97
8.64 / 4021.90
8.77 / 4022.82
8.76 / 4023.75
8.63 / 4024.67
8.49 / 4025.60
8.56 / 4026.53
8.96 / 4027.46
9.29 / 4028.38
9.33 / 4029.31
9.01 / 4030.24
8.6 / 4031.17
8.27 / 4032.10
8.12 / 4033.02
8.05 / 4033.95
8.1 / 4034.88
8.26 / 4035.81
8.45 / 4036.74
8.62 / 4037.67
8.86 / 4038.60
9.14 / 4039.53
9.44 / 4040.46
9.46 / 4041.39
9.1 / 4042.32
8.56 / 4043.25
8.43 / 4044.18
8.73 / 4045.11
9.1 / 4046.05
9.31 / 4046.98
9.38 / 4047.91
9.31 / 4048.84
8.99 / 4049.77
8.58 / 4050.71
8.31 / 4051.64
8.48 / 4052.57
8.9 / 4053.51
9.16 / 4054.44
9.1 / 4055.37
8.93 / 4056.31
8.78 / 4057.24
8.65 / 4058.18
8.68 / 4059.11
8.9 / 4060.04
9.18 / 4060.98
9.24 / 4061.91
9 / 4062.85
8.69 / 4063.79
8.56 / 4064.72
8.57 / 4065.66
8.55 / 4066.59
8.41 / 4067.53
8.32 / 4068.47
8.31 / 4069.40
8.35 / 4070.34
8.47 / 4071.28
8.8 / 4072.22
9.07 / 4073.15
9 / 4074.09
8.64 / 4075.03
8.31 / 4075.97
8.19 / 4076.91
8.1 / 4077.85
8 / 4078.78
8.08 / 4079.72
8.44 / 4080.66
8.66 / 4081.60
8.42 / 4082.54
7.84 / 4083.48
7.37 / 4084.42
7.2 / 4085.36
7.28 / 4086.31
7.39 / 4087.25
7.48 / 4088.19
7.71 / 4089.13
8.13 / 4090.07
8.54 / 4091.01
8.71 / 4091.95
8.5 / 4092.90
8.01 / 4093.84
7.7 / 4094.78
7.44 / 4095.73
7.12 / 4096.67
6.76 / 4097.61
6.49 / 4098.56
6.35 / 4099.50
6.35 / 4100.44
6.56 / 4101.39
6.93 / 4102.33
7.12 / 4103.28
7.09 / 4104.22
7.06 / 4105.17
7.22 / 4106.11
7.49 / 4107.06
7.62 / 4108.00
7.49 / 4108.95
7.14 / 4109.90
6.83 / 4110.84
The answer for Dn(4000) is 1.28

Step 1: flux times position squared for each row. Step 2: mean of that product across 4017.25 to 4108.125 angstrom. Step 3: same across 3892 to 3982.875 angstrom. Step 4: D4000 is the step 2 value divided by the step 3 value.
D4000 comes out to 1.32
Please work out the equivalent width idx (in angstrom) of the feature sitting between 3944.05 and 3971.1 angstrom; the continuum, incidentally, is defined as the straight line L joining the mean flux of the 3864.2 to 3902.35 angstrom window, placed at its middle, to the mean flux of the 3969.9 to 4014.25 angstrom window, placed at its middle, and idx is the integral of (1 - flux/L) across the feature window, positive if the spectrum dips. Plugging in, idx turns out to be 4.6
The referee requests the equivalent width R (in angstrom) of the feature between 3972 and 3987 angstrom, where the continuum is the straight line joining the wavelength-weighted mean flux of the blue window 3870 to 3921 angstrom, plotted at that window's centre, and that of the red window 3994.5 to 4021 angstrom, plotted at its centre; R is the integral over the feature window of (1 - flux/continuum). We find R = 3.0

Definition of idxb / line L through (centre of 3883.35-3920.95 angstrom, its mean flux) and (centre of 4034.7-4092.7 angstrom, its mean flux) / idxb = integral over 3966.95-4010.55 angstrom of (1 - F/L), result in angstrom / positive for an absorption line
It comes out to 1.0 angstrom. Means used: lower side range 7.09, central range 7.72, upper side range 8.56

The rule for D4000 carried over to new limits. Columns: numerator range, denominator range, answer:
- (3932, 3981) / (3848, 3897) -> 0.89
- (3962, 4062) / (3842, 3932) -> 1.19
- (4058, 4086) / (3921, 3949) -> 1.36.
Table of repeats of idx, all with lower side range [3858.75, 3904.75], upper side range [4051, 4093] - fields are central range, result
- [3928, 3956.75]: 3.4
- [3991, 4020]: -3.3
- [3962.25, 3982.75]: 5.5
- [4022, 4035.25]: -0.8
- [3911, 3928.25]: -1.1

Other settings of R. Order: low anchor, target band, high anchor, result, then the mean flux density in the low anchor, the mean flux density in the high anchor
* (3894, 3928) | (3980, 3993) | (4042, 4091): -0.3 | 7.5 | 8.52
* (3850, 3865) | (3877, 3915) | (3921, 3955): 3.2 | 7.84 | 6.85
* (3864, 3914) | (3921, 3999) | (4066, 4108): 5.4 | 7.12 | 7.82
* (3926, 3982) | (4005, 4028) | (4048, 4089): -4.0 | 6.29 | 8.48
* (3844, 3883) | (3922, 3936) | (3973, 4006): 2.3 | 7.57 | 8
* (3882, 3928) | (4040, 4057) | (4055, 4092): -1.6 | 7.12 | 8.4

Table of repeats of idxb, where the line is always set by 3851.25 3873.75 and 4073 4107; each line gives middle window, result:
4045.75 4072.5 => -3.53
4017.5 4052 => -4.08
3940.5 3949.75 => 1.04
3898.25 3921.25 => 1.62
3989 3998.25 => -1.24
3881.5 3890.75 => 2.69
